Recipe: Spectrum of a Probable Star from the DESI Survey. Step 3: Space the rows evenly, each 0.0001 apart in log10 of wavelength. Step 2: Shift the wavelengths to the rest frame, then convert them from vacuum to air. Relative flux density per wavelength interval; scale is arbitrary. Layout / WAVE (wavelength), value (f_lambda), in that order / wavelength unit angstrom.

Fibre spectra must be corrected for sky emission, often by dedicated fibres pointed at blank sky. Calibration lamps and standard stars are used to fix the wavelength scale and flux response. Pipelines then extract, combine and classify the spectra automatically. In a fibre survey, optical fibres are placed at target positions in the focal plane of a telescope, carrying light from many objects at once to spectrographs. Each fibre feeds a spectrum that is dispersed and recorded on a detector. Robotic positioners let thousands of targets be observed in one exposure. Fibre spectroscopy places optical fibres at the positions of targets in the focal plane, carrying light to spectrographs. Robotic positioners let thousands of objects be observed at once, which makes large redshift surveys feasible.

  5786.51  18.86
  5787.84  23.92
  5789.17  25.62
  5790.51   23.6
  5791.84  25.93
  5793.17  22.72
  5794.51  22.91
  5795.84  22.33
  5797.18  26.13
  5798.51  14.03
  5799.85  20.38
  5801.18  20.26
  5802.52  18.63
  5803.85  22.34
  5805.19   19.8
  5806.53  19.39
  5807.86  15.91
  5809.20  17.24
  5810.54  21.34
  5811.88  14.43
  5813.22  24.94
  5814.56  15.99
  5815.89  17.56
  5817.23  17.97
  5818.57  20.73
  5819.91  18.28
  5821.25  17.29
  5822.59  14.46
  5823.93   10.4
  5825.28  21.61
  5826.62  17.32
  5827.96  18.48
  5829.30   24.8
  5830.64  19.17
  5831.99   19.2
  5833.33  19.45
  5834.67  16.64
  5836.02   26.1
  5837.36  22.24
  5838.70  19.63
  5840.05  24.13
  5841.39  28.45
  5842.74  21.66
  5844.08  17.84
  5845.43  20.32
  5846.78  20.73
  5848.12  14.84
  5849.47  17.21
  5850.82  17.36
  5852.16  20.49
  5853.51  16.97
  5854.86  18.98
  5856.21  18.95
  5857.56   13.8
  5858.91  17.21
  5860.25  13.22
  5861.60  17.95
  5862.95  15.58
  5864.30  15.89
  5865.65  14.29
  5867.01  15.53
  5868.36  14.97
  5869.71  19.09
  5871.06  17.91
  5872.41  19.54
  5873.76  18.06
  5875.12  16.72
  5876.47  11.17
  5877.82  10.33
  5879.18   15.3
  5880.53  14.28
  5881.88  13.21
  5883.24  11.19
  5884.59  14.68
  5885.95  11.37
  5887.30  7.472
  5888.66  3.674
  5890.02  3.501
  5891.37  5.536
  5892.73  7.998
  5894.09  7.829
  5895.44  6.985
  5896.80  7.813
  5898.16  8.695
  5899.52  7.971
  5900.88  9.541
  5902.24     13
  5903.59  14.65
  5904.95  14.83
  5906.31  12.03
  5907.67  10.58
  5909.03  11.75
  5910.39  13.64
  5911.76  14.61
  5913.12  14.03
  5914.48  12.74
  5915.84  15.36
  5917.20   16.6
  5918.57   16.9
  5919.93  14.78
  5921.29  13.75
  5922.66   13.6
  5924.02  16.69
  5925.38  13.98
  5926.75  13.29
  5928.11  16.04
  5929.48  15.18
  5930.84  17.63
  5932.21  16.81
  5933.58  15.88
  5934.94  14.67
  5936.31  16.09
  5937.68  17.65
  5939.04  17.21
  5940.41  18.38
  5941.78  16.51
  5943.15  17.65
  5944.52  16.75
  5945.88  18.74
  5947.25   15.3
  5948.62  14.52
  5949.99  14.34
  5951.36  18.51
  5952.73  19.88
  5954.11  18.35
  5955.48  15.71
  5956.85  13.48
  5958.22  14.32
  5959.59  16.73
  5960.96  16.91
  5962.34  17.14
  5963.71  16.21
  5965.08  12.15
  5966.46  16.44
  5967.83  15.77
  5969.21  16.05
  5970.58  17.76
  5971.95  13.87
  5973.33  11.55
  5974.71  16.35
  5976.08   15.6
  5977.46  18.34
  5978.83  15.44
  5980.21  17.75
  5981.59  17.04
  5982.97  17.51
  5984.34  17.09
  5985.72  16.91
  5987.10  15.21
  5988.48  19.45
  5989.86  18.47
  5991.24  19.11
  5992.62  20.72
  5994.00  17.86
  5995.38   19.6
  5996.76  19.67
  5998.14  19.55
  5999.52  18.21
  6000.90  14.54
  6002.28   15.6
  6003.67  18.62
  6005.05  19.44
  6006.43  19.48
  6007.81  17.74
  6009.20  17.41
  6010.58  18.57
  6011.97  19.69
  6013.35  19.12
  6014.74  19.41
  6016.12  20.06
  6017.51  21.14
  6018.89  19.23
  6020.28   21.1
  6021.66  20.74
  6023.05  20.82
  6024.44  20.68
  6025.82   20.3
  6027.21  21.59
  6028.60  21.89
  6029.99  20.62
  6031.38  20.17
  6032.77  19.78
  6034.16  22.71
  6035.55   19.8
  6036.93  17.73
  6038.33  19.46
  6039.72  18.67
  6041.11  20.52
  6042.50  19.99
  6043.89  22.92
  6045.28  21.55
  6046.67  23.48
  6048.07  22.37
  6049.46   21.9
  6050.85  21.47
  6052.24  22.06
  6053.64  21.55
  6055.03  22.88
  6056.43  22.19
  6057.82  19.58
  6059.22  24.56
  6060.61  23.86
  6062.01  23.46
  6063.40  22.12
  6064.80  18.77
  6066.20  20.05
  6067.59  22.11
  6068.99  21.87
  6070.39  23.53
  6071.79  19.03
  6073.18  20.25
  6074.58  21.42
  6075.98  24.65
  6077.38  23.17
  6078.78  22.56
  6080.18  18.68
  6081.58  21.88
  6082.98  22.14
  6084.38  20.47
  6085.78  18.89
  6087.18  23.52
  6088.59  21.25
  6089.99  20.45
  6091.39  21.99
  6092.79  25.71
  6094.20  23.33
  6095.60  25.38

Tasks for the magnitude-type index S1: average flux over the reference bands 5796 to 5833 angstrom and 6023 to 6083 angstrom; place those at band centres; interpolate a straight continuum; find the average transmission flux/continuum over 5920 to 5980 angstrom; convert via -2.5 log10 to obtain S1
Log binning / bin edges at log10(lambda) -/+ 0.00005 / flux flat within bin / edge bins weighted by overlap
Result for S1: 0.26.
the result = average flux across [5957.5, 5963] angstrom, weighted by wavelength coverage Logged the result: 16.2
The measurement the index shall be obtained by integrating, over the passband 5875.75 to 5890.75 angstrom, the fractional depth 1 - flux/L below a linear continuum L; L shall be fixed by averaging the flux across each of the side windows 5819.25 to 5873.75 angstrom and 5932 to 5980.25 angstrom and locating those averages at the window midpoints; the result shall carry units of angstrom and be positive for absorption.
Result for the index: 6.06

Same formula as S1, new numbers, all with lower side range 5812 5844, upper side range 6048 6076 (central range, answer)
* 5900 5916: 0.50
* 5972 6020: 0.18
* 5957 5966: 0.33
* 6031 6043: 0.09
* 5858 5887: 0.32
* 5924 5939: 0.29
